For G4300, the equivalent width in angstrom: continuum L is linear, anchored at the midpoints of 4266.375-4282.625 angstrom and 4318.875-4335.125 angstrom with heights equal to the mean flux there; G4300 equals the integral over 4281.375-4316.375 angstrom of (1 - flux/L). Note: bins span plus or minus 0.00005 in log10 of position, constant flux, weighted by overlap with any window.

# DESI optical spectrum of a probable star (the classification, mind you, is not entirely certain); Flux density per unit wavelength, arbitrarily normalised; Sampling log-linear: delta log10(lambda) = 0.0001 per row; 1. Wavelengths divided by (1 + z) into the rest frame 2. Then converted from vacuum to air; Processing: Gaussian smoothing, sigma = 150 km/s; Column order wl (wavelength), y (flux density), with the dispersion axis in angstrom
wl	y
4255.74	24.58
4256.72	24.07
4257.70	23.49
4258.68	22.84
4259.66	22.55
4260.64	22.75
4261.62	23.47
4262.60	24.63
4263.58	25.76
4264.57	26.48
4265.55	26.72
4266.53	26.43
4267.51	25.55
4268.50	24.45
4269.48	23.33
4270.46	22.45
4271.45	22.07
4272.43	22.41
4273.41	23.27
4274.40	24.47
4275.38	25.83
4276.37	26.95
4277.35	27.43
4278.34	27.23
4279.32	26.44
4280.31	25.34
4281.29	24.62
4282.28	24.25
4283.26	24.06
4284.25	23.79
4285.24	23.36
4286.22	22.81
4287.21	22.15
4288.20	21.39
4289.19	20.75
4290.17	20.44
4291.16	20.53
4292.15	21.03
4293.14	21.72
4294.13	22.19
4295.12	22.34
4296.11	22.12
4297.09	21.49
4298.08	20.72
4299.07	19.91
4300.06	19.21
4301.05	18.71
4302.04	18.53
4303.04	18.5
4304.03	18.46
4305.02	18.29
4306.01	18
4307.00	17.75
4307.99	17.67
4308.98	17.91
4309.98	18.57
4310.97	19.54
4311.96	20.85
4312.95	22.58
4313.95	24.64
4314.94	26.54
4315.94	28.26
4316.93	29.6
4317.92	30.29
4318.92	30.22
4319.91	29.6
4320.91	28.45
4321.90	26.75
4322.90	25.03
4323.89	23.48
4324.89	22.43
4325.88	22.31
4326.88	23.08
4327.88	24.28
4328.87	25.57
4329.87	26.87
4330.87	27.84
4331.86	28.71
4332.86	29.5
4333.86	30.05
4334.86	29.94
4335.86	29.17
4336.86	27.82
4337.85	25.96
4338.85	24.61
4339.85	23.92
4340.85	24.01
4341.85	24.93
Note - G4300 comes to 6.1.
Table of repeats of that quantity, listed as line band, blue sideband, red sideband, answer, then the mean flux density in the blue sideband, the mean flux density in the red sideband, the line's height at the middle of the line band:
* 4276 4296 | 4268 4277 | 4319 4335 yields 1.0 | 24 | 26.5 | 24.6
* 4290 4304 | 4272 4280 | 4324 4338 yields 3.0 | 25.5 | 26.6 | 25.9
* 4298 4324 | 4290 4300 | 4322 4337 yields 1.3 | 21.2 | 26.4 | 23.6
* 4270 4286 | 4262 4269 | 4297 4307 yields -0.9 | 25.7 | 19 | 23.4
